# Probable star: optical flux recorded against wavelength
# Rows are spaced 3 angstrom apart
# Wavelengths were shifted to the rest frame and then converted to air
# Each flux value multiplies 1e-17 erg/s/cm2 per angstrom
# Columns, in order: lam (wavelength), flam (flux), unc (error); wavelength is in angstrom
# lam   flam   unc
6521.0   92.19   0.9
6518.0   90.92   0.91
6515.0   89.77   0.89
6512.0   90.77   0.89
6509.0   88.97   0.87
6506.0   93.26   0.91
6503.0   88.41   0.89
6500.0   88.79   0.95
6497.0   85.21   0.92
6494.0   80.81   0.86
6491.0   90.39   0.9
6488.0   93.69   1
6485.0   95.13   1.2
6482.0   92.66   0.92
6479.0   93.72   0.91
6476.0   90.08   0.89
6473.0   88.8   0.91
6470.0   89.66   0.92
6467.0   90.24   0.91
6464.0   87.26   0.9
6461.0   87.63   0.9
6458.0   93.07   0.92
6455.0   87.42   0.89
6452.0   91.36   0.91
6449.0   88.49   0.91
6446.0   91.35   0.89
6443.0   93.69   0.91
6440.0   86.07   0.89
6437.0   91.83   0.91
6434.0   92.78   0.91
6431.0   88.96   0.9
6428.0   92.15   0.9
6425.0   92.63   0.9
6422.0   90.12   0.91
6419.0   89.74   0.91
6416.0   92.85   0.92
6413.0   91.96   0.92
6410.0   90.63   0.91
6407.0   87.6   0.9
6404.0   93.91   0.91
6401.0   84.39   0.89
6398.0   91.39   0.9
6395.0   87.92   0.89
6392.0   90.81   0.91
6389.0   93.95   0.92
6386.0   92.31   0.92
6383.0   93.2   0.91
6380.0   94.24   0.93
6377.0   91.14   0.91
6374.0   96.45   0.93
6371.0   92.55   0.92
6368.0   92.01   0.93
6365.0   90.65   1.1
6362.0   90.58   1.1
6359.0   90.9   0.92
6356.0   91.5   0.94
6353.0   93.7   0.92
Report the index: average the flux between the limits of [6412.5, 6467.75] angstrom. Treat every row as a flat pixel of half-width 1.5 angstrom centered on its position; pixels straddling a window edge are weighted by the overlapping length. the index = 90.5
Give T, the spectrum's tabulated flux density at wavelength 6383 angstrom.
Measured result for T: 93.2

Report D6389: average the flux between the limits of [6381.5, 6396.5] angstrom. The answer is 91.6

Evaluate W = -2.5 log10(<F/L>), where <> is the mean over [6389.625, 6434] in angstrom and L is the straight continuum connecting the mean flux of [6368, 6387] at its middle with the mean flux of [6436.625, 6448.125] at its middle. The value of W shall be 0.02 mag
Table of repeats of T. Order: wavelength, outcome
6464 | 87.26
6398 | 91.39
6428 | 92.15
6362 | 90.58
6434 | 92.78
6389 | 93.95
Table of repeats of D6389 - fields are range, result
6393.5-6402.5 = 87.9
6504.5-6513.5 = 91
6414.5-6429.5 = 91.5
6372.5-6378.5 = 93.8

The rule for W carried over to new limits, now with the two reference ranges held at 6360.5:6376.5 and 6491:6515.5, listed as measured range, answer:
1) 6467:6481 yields -0.017 mag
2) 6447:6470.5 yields 0.003 mag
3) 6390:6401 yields 0.025 mag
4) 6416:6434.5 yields -0.005 mag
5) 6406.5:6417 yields 0.001 mag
